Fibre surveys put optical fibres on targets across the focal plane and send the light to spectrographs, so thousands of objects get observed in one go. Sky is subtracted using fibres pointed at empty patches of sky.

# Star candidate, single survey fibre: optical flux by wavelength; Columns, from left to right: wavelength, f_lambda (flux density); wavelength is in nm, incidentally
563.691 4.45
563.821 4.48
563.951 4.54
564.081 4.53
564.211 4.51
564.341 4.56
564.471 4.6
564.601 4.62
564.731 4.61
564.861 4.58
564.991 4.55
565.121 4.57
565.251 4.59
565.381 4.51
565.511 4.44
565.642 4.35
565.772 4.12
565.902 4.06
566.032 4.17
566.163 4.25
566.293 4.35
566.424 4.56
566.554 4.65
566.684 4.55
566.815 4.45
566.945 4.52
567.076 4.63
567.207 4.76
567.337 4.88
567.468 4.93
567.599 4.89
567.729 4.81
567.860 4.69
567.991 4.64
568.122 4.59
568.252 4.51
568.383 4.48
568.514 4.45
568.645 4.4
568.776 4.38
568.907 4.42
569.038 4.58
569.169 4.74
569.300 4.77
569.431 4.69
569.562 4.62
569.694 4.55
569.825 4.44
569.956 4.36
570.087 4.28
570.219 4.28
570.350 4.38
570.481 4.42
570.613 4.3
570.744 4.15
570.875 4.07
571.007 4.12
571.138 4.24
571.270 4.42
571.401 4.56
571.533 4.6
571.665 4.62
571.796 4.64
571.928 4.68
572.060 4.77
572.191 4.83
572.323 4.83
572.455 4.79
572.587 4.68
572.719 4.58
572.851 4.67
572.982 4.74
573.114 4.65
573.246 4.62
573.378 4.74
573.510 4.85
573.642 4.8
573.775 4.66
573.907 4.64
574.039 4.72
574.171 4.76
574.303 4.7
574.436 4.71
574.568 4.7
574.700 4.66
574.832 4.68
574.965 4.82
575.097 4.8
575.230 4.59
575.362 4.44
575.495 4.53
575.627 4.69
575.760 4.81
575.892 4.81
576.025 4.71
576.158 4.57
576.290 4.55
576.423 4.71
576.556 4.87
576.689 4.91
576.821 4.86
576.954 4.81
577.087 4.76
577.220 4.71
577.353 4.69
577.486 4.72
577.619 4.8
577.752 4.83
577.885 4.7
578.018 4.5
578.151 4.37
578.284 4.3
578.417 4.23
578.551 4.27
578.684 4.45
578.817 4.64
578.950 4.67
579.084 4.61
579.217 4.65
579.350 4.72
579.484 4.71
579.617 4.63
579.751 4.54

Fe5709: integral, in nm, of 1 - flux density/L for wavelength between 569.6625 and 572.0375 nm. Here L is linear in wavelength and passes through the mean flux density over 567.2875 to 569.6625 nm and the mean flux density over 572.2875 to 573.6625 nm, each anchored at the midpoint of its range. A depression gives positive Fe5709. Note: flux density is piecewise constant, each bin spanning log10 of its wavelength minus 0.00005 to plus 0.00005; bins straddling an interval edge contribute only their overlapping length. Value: 0.142 nm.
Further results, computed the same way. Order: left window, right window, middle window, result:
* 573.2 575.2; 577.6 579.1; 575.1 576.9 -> -0.026 nm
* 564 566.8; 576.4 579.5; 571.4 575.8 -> -0.109 nm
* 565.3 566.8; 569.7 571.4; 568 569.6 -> -0.082 nm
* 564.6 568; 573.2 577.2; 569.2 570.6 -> 0.041 nm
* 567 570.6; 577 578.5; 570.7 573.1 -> 0.010 nm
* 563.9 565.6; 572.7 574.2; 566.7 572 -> 0.124 nm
